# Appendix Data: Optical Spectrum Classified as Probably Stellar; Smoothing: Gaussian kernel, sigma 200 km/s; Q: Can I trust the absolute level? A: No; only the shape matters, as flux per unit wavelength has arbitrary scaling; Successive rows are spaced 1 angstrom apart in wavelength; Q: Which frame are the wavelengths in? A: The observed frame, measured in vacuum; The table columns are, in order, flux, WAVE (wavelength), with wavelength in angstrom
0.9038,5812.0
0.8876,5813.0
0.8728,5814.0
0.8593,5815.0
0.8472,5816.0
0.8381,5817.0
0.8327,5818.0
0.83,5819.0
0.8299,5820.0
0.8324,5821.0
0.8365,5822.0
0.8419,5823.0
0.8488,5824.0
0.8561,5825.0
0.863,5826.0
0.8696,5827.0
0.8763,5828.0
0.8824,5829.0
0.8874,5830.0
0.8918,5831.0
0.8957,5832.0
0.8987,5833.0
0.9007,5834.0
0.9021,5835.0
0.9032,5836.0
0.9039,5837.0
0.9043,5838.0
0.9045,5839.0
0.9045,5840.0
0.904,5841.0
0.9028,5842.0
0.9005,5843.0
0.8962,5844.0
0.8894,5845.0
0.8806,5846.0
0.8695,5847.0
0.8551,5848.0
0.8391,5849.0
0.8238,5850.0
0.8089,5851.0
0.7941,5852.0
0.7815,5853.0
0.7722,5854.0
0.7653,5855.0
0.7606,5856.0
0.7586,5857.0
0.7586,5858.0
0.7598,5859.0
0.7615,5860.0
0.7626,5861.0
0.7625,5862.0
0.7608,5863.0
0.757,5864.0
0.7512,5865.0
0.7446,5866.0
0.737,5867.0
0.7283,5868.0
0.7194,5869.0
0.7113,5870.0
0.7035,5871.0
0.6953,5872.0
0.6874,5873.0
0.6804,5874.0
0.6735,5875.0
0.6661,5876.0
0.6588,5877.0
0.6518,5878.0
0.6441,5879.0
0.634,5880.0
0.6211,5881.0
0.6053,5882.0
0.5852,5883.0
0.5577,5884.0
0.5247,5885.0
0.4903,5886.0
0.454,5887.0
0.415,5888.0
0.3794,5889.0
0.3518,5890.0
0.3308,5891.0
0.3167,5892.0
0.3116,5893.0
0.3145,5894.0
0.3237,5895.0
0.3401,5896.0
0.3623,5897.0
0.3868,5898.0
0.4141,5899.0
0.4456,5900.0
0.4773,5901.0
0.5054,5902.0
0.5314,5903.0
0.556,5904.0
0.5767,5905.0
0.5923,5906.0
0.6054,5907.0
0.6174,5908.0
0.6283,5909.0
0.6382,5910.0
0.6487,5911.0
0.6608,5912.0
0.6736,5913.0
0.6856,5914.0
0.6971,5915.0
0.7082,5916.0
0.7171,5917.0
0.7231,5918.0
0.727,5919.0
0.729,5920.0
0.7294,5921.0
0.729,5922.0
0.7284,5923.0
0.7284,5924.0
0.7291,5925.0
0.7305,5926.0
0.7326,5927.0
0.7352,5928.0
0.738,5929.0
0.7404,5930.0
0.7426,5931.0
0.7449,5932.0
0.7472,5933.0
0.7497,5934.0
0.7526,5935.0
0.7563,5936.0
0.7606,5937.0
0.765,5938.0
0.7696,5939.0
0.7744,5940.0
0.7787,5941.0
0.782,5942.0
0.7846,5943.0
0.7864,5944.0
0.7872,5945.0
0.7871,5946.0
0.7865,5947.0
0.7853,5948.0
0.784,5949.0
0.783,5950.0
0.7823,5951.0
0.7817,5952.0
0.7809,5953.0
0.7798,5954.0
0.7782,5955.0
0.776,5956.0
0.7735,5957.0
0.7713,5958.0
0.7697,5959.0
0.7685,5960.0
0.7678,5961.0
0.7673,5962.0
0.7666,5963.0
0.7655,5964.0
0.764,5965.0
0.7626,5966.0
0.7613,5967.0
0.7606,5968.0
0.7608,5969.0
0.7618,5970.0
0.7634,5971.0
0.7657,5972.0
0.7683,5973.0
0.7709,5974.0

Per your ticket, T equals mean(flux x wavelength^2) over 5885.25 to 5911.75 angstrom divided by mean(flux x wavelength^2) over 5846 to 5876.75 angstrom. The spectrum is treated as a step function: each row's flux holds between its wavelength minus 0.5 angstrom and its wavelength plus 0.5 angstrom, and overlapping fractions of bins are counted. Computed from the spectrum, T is 0.62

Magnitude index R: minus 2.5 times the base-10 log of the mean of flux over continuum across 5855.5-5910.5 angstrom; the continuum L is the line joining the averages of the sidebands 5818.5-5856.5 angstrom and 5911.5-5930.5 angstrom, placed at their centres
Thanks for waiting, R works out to 0.32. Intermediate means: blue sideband 0.861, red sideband 0.718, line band 0.585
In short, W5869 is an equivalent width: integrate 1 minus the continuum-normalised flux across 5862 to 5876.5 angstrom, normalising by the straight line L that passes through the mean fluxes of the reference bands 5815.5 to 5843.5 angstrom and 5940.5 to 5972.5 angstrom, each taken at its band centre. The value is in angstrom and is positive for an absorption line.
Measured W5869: 2.2 angstrom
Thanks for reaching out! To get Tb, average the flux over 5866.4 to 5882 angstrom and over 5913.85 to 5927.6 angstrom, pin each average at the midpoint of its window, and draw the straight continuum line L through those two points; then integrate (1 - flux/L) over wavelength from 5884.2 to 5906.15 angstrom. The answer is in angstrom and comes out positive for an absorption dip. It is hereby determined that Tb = 8.6 angstrom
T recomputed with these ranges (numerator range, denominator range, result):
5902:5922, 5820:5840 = 0.76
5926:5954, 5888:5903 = 2.03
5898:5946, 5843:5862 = 0.87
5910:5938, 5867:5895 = 1.31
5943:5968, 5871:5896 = 1.52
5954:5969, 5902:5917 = 1.24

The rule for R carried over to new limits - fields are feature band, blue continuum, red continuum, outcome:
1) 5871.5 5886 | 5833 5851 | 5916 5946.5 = 0.30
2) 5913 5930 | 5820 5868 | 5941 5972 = 0.10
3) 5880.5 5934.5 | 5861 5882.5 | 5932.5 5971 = 0.25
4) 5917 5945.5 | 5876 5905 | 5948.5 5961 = -0.13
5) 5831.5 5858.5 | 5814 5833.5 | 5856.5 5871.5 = -0.07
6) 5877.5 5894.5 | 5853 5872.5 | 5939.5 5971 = 0.49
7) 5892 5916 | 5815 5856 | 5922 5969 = 0.46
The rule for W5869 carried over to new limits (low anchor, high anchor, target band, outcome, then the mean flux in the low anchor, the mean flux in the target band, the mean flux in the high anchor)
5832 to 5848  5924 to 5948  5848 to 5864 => 1.7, 0.896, 0.78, 0.759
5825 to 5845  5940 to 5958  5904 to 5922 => 3.3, 0.893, 0.667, 0.782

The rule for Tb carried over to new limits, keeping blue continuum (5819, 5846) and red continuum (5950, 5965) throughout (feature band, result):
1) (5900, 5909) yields 2.9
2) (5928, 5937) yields 0.5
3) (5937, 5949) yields 0.1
